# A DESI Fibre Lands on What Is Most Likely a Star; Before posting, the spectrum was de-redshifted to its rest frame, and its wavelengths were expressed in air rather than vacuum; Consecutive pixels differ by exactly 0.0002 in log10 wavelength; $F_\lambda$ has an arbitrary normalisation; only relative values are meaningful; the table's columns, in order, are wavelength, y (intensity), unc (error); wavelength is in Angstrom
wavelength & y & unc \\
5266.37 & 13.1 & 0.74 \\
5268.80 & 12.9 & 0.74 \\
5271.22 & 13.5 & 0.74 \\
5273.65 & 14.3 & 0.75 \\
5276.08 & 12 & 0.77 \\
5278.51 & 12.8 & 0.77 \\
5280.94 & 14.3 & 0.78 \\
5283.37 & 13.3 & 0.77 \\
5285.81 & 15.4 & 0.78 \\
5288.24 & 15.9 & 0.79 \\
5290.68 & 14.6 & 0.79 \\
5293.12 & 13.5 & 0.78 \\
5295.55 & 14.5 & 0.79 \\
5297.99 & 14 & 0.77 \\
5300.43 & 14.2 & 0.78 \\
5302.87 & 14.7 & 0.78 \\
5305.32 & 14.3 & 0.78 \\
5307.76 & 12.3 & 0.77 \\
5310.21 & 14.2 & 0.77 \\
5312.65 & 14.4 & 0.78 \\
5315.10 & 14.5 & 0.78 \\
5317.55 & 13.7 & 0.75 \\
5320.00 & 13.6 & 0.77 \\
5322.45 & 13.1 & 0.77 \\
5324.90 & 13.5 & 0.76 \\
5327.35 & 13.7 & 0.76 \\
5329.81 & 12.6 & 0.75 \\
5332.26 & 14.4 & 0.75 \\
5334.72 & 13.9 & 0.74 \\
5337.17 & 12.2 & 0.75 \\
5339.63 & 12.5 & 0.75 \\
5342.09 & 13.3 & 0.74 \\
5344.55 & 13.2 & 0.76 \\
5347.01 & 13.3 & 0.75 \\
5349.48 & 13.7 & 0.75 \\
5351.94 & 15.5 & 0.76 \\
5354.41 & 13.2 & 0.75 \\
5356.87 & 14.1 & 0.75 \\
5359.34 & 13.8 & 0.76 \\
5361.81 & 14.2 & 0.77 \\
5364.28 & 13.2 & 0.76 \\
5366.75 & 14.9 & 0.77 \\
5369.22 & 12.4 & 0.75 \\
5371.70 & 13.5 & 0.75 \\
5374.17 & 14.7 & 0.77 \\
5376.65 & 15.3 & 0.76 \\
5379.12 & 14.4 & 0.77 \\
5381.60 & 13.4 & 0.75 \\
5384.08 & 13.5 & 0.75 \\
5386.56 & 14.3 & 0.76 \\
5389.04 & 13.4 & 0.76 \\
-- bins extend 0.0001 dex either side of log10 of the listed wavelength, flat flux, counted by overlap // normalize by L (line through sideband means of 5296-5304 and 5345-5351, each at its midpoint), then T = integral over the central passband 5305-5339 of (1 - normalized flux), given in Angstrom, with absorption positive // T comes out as 1.0 Angstrom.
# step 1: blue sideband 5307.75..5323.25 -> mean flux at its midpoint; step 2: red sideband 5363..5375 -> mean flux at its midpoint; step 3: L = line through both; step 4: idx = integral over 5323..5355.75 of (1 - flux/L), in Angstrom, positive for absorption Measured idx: 0.7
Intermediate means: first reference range 13.8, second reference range 13.7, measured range 13.5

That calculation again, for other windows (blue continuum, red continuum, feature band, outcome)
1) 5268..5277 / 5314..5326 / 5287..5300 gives -1.0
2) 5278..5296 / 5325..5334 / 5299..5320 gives -0.1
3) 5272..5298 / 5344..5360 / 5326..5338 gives 0.4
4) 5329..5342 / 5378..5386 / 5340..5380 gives -1.1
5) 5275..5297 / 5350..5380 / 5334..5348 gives 1.0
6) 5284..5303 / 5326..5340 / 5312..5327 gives -0.1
